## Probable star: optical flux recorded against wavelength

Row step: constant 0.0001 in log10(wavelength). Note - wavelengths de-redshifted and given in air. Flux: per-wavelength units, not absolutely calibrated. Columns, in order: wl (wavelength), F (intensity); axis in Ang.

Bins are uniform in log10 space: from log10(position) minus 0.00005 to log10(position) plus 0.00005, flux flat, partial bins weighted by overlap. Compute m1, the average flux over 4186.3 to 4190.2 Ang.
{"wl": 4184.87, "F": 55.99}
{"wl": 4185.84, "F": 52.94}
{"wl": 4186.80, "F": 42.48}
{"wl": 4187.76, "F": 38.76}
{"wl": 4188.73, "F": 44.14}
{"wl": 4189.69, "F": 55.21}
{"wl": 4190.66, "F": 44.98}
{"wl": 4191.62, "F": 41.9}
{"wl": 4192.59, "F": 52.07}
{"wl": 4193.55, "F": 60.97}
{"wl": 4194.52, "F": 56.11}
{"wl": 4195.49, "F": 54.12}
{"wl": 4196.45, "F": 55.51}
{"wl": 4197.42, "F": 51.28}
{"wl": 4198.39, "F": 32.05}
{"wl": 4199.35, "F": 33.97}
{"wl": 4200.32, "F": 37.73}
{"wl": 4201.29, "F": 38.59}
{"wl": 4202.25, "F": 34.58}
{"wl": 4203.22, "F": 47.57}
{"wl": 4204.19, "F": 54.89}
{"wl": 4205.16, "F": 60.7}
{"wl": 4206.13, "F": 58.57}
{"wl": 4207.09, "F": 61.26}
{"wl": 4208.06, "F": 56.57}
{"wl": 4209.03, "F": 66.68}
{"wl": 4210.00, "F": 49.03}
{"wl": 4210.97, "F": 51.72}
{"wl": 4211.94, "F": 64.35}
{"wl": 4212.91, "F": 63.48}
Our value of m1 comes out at 45.2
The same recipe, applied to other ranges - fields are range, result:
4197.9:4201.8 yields 35.6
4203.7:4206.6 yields 57.9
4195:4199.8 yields 45.5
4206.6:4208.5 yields 59.2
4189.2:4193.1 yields 48.7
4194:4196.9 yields 55.3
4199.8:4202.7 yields 37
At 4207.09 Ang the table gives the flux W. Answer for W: 61.26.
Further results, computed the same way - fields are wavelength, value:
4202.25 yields 34.58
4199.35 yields 33.97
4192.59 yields 52.07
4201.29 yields 38.59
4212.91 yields 63.48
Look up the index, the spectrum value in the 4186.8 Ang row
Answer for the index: 42.48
